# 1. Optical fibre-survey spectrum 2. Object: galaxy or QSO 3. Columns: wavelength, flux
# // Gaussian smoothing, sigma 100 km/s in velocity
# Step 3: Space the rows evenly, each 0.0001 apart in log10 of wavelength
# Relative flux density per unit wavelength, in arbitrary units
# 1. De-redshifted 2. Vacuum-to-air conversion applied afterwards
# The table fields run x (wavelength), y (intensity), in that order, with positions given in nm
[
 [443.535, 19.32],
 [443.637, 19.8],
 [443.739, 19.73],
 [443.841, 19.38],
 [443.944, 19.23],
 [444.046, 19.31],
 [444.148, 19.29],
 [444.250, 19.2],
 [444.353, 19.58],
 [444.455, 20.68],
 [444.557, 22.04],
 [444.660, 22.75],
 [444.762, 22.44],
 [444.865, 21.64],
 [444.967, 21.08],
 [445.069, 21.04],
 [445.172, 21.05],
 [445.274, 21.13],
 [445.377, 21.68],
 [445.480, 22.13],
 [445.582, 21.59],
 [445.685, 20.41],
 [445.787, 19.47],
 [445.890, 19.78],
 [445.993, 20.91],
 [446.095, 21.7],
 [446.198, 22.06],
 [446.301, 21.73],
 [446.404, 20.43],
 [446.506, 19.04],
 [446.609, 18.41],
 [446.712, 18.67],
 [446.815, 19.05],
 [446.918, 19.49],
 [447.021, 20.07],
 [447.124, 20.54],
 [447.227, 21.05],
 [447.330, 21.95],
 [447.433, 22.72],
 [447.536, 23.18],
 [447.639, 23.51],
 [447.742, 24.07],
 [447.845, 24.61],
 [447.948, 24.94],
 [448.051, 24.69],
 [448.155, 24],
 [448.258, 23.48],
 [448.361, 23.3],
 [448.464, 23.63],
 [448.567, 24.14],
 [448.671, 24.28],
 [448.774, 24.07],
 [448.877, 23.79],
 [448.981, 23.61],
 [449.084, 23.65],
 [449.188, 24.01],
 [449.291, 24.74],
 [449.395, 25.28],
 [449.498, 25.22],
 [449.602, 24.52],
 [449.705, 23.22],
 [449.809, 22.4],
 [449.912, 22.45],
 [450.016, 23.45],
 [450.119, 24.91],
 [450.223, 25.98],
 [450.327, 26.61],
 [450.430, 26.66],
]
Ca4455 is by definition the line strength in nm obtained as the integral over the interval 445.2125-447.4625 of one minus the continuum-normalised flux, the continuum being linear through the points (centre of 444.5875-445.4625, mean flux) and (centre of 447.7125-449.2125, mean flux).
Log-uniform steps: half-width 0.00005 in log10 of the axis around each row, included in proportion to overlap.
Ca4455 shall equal 0.19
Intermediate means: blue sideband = 21.6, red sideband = 24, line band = 20.6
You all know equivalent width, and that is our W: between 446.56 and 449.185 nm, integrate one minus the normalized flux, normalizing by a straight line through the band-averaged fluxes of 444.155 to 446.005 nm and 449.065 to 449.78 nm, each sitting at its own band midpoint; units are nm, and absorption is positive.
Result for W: 0.06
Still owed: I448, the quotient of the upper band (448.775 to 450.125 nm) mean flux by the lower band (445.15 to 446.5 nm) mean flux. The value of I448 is 1.14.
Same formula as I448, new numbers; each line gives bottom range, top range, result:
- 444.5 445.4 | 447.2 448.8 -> 1.09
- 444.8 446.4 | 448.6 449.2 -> 1.13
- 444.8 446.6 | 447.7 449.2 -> 1.15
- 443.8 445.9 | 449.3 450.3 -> 1.17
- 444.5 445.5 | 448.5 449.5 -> 1.12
